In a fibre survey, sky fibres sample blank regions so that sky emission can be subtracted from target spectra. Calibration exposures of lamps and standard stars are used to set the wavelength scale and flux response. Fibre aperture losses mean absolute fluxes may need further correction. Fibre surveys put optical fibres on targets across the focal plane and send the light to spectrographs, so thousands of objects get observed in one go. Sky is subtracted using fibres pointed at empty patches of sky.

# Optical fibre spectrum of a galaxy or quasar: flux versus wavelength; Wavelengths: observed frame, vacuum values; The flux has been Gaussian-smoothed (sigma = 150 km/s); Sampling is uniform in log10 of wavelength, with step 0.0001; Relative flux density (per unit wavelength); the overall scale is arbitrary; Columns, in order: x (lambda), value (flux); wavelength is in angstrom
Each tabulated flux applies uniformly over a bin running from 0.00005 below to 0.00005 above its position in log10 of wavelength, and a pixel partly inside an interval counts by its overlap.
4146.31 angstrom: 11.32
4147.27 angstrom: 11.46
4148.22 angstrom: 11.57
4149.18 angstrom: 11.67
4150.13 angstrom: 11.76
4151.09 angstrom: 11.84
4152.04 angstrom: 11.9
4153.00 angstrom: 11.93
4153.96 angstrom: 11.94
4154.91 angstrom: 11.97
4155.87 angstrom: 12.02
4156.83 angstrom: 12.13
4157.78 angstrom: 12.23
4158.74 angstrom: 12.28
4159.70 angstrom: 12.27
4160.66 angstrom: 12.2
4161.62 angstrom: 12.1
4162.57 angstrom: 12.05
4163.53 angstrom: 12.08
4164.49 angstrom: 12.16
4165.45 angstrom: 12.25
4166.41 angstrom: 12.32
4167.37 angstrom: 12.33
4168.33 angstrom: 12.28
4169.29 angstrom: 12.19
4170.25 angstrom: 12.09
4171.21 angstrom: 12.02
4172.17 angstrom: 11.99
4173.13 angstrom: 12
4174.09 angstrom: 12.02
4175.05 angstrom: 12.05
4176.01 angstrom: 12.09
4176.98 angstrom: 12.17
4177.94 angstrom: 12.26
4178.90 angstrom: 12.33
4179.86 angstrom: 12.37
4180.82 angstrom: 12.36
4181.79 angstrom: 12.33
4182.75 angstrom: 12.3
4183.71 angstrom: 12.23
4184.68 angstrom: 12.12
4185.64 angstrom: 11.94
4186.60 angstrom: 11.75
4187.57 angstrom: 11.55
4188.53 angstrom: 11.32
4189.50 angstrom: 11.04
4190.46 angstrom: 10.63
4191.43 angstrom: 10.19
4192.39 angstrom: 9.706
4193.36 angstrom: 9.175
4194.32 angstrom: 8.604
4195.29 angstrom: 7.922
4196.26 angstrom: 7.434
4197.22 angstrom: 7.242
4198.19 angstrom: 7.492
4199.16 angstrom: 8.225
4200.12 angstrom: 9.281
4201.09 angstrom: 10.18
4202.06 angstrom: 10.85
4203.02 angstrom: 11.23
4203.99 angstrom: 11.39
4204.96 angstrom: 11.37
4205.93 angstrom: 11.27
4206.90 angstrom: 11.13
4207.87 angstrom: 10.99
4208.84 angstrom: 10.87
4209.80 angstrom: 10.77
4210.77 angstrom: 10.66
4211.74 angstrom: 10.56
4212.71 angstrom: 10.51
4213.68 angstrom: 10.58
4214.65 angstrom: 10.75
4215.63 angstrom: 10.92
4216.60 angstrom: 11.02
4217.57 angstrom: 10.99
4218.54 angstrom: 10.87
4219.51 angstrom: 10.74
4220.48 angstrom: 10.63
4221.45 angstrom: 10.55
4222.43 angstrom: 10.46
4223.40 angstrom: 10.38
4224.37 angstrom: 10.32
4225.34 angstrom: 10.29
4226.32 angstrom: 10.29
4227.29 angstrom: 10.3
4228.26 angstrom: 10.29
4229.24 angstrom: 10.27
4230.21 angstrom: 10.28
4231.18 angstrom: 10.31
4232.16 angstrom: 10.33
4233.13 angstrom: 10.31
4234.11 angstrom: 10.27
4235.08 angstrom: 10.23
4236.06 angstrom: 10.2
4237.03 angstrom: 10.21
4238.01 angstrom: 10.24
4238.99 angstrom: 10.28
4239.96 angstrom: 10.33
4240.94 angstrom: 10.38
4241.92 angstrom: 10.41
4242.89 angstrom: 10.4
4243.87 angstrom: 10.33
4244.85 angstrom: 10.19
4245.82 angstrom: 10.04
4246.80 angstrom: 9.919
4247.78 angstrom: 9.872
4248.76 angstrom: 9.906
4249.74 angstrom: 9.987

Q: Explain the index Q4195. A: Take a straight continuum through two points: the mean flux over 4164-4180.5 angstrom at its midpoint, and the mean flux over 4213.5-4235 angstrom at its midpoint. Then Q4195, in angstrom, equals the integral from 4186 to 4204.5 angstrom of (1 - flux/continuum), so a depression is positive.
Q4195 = 2.71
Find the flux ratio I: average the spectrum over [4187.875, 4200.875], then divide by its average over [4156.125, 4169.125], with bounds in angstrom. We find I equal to 0.8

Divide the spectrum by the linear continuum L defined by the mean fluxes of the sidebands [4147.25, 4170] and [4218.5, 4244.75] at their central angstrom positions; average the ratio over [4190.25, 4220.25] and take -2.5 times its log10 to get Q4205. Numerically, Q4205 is 0.09 mag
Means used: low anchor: 12.1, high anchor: 10.4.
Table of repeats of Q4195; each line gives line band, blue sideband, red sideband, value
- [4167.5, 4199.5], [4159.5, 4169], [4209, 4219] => 1.7 angstrom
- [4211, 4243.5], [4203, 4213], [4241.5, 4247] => 0.4 angstrom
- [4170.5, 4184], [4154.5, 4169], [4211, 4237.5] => -0.5 angstrom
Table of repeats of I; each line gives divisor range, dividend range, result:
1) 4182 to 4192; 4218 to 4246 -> 0.90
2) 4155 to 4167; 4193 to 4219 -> 0.83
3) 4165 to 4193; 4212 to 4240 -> 0.88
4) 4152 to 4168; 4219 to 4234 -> 0.86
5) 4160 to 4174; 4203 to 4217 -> 0.90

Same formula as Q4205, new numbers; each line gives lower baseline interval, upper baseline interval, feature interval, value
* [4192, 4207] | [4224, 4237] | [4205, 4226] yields -0.09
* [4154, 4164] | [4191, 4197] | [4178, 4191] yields -0.22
